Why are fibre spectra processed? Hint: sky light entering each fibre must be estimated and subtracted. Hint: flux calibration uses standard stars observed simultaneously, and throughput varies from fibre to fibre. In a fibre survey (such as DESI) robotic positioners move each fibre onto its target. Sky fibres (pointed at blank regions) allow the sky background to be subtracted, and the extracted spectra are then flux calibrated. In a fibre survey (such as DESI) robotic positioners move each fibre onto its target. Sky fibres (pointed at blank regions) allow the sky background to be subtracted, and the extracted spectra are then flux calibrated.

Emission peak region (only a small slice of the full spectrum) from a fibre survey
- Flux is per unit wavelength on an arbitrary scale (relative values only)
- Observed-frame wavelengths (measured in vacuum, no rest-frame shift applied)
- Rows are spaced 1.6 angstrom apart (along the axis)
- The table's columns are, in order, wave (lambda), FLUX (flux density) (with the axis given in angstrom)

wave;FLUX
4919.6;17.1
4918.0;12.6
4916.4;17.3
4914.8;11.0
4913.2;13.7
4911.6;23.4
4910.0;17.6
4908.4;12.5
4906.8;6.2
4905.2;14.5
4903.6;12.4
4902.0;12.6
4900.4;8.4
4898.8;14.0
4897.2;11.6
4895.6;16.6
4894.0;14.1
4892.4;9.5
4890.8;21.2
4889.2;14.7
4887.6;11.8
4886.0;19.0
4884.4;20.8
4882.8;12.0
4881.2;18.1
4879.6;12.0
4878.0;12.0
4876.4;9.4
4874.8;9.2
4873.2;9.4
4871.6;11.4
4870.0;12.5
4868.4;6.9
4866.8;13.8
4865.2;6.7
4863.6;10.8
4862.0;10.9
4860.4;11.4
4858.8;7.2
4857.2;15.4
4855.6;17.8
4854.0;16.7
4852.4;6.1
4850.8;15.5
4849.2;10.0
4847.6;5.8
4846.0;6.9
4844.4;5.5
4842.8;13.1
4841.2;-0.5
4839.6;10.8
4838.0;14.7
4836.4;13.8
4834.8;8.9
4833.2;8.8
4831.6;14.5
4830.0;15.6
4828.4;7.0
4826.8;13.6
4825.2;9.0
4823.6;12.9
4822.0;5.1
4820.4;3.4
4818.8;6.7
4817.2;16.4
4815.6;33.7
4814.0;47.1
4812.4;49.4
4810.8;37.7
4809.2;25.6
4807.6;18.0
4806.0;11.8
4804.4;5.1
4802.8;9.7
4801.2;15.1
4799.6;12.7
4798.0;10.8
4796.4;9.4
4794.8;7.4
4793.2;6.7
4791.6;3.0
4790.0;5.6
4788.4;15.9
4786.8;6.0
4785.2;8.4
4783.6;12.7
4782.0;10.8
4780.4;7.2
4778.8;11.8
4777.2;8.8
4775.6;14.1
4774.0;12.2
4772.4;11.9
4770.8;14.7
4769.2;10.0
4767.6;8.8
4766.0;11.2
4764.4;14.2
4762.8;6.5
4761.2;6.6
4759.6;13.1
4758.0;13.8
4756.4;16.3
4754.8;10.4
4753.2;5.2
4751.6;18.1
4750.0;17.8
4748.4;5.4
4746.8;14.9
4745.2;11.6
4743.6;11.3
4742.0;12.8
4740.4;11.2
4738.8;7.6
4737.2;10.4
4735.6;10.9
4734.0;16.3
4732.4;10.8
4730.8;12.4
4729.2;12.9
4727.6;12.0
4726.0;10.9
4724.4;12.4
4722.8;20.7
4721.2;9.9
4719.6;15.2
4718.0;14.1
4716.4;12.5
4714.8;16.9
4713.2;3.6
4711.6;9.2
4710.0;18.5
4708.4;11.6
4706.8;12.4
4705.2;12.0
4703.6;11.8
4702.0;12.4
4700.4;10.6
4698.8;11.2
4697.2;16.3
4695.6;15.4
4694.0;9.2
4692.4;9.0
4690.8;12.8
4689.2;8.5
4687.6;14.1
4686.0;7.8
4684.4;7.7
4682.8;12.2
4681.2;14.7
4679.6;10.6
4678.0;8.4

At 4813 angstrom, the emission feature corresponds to [O II]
